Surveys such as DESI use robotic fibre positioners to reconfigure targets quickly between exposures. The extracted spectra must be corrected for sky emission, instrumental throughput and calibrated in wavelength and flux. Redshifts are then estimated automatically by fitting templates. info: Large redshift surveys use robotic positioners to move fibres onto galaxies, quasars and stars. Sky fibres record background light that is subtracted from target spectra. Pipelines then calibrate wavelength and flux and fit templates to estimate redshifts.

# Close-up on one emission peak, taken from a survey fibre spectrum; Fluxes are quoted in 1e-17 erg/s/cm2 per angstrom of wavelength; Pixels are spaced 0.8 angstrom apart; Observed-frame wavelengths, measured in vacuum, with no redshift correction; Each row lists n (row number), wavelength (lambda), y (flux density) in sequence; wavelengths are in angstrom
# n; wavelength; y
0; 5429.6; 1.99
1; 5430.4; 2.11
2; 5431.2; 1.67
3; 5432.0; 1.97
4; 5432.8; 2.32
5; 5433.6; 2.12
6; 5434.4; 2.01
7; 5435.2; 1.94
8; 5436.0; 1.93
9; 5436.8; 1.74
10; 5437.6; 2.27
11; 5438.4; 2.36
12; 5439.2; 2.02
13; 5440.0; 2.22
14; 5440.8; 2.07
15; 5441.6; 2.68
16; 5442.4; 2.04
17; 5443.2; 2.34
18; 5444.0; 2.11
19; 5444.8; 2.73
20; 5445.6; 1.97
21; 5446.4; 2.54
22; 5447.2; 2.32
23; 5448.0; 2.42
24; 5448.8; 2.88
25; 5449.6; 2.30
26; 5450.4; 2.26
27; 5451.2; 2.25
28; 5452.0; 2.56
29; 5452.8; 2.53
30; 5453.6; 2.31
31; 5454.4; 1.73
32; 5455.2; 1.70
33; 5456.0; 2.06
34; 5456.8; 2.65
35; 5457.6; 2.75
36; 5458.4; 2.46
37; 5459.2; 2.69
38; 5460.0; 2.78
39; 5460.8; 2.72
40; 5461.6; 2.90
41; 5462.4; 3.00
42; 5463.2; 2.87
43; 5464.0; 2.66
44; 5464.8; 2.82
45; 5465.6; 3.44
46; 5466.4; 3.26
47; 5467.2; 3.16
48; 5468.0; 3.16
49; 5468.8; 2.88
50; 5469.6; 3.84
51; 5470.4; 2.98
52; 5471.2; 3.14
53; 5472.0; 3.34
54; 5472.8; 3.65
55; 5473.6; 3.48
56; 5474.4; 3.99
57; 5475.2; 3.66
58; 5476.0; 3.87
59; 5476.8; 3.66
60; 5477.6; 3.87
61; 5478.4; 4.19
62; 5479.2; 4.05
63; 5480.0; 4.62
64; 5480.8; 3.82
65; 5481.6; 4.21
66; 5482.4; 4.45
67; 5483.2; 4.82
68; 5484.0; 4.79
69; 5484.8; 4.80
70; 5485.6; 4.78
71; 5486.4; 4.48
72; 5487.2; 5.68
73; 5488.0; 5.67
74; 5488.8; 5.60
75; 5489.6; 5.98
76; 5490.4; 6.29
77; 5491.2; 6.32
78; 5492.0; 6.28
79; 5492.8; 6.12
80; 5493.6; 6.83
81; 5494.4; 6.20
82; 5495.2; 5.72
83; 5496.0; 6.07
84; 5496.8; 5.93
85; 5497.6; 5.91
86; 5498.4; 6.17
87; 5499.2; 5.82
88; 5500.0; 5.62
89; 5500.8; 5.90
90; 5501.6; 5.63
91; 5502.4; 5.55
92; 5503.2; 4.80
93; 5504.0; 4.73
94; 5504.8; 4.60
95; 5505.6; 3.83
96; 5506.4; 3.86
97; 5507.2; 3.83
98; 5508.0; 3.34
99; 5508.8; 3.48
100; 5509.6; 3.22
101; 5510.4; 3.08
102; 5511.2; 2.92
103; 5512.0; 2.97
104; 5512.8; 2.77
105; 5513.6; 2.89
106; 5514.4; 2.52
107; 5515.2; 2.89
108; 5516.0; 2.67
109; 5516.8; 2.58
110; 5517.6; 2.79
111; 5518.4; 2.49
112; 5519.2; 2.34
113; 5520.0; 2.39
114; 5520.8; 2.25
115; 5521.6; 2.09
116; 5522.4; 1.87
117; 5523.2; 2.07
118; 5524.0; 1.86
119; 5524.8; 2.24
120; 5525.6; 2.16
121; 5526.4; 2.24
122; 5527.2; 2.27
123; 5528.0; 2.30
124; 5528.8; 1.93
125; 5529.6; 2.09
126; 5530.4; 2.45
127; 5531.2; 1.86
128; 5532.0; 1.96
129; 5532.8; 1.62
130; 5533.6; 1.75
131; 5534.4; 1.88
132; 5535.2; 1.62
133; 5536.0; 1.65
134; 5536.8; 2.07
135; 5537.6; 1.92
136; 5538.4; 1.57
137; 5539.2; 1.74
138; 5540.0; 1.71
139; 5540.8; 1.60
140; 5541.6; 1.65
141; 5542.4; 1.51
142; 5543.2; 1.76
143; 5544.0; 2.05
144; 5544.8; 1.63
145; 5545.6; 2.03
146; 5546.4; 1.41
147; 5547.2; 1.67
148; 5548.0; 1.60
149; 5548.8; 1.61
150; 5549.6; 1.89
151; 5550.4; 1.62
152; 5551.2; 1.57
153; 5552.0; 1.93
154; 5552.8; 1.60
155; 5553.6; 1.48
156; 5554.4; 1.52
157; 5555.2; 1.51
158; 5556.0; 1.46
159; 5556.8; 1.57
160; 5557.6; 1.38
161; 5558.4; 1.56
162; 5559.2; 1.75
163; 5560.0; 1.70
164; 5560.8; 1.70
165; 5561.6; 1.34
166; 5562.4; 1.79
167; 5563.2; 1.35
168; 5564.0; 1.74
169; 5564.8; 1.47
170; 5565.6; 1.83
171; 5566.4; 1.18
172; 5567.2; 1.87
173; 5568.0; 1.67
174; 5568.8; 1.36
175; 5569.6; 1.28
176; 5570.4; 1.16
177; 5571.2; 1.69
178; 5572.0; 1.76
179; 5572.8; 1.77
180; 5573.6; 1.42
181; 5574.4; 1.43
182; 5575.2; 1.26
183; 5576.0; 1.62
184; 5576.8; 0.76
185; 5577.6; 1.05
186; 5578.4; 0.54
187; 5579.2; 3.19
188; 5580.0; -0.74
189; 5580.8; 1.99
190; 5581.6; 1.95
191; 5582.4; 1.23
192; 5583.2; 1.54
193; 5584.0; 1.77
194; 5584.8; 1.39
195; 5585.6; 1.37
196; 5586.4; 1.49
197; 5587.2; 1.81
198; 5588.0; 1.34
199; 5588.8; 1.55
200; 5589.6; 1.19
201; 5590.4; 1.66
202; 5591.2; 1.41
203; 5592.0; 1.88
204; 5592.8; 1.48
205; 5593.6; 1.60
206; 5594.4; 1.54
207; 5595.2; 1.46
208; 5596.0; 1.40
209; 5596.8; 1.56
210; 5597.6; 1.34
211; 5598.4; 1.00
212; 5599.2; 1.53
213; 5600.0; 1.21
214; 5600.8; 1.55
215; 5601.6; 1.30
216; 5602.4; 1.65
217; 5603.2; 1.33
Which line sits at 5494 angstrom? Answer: C IV 1549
